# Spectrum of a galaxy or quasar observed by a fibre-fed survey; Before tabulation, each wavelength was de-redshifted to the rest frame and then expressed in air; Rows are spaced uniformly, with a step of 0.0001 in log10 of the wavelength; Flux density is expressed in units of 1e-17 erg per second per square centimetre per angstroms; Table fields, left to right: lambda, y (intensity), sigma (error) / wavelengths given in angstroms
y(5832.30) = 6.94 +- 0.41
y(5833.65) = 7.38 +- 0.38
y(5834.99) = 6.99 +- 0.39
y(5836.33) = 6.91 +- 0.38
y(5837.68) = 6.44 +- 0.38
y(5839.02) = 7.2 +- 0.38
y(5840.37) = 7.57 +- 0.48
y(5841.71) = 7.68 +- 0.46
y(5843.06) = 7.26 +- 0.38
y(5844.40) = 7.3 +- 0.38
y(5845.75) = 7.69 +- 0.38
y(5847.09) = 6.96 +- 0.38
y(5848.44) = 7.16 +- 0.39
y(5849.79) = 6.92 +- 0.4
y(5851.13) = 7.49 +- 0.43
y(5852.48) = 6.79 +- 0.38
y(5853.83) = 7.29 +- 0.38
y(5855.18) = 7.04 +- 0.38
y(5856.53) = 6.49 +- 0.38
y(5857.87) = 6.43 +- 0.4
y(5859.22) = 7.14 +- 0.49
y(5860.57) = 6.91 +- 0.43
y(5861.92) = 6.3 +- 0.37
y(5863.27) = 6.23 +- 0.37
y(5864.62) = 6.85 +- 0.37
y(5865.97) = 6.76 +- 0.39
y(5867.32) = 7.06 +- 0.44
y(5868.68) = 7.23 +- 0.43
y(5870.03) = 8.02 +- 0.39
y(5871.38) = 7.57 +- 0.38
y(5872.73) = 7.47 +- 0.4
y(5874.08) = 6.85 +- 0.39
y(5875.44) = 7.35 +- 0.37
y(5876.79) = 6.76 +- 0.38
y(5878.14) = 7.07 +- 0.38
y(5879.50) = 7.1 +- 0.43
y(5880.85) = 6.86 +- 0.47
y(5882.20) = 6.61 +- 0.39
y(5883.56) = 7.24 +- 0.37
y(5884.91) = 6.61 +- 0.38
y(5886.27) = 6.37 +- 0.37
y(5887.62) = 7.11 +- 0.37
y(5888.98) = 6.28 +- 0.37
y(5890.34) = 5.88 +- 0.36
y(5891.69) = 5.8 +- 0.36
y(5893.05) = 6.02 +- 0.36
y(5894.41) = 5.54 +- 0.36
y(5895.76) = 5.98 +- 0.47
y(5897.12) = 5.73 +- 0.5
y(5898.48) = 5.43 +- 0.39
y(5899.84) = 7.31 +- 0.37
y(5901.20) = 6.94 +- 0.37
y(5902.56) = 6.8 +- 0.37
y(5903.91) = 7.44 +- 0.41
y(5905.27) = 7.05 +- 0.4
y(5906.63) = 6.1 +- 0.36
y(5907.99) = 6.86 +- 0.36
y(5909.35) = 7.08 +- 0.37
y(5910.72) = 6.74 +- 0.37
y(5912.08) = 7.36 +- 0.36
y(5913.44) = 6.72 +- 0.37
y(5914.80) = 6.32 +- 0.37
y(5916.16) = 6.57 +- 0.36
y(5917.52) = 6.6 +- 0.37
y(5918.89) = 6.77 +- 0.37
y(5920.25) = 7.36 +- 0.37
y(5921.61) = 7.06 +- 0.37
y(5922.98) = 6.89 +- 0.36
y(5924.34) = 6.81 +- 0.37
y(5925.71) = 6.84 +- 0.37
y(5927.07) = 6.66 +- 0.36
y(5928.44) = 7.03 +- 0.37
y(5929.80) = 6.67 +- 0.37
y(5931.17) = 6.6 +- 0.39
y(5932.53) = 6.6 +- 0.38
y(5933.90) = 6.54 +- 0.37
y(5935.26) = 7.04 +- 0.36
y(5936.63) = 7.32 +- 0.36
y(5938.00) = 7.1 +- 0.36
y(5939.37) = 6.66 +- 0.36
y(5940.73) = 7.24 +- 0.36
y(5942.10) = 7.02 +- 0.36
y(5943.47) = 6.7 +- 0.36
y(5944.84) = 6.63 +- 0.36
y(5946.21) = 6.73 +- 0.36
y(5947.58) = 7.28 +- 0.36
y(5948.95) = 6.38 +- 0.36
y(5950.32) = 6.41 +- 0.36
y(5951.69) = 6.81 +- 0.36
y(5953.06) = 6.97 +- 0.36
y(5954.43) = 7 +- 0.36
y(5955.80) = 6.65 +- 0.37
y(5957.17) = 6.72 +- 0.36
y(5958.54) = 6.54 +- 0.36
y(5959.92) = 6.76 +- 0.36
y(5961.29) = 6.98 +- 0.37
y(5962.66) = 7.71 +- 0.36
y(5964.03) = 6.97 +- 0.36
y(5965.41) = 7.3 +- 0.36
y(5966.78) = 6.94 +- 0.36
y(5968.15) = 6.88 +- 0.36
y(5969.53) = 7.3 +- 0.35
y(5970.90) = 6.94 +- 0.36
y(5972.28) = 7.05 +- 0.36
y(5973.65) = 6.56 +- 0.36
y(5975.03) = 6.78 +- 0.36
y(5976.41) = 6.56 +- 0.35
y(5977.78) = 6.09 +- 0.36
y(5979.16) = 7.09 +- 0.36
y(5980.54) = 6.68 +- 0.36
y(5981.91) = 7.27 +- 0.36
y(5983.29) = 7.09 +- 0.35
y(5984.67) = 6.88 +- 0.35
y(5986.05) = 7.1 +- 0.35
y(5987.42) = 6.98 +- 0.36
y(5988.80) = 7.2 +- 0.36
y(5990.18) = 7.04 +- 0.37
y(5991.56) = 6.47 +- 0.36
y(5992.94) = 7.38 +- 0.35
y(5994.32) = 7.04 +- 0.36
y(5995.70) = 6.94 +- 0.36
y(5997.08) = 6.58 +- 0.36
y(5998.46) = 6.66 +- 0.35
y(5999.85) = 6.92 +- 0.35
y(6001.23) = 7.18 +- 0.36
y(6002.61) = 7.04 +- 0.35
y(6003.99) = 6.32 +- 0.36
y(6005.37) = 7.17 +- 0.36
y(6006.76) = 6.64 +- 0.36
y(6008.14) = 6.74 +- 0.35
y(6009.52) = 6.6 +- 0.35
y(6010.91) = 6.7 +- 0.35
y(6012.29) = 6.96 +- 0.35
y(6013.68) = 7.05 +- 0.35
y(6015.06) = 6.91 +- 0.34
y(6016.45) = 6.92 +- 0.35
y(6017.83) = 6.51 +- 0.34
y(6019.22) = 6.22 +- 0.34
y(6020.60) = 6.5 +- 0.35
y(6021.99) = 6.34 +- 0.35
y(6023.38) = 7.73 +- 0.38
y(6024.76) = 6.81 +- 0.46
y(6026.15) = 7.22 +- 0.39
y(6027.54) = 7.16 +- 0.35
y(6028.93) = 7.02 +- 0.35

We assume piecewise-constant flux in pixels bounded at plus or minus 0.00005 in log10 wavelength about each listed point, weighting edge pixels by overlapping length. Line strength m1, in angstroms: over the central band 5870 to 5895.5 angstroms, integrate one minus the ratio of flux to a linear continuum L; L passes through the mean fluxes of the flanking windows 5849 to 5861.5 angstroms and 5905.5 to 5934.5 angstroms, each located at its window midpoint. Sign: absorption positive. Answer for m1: 0.6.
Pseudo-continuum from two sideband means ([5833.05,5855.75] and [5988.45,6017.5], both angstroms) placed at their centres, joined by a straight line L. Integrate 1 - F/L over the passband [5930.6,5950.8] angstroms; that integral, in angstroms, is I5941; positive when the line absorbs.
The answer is 0.5 angstroms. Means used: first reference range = 7.18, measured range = 6.82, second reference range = 6.87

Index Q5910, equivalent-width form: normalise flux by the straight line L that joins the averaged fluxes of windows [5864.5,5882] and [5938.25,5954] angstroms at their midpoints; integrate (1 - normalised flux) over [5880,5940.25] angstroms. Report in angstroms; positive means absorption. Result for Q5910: 2.6 angstroms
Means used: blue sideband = 7.15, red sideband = 6.81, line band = 6.67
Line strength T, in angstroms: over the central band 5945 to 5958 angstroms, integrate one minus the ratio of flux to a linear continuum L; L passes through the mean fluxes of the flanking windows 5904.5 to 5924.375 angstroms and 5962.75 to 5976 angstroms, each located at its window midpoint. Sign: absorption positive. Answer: 0.3 angstroms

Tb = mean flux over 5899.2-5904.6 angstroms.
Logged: 7.13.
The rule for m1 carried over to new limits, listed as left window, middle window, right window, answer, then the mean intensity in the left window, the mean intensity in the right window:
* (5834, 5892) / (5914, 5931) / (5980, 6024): 0.3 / 6.96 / 6.87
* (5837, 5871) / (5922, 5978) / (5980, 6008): 0.9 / 7.05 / 6.93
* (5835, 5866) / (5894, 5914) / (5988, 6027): 0.9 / 7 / 6.85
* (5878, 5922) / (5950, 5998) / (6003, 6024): -1.4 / 6.62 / 6.75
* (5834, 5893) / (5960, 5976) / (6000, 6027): -0.4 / 6.95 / 6.82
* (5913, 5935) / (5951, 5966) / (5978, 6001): -0.2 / 6.76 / 6.94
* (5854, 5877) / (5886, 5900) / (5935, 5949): 1.8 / 6.98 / 6.93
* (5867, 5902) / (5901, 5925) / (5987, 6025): -0.5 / 6.69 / 6.84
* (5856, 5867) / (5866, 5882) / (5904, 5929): -1.1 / 6.66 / 6.83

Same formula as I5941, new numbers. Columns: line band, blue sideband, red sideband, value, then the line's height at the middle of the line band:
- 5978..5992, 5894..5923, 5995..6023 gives -0.5 angstroms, 6.74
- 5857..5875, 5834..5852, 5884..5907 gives -0.4 angstroms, 6.84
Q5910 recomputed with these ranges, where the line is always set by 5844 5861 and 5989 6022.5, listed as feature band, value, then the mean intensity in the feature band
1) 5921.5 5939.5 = 0.19 angstroms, 6.84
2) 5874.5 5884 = 0.02 angstroms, 6.99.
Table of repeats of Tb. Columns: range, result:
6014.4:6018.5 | 6.78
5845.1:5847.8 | 7.33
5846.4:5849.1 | 7.07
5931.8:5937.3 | 6.88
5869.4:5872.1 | 7.8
